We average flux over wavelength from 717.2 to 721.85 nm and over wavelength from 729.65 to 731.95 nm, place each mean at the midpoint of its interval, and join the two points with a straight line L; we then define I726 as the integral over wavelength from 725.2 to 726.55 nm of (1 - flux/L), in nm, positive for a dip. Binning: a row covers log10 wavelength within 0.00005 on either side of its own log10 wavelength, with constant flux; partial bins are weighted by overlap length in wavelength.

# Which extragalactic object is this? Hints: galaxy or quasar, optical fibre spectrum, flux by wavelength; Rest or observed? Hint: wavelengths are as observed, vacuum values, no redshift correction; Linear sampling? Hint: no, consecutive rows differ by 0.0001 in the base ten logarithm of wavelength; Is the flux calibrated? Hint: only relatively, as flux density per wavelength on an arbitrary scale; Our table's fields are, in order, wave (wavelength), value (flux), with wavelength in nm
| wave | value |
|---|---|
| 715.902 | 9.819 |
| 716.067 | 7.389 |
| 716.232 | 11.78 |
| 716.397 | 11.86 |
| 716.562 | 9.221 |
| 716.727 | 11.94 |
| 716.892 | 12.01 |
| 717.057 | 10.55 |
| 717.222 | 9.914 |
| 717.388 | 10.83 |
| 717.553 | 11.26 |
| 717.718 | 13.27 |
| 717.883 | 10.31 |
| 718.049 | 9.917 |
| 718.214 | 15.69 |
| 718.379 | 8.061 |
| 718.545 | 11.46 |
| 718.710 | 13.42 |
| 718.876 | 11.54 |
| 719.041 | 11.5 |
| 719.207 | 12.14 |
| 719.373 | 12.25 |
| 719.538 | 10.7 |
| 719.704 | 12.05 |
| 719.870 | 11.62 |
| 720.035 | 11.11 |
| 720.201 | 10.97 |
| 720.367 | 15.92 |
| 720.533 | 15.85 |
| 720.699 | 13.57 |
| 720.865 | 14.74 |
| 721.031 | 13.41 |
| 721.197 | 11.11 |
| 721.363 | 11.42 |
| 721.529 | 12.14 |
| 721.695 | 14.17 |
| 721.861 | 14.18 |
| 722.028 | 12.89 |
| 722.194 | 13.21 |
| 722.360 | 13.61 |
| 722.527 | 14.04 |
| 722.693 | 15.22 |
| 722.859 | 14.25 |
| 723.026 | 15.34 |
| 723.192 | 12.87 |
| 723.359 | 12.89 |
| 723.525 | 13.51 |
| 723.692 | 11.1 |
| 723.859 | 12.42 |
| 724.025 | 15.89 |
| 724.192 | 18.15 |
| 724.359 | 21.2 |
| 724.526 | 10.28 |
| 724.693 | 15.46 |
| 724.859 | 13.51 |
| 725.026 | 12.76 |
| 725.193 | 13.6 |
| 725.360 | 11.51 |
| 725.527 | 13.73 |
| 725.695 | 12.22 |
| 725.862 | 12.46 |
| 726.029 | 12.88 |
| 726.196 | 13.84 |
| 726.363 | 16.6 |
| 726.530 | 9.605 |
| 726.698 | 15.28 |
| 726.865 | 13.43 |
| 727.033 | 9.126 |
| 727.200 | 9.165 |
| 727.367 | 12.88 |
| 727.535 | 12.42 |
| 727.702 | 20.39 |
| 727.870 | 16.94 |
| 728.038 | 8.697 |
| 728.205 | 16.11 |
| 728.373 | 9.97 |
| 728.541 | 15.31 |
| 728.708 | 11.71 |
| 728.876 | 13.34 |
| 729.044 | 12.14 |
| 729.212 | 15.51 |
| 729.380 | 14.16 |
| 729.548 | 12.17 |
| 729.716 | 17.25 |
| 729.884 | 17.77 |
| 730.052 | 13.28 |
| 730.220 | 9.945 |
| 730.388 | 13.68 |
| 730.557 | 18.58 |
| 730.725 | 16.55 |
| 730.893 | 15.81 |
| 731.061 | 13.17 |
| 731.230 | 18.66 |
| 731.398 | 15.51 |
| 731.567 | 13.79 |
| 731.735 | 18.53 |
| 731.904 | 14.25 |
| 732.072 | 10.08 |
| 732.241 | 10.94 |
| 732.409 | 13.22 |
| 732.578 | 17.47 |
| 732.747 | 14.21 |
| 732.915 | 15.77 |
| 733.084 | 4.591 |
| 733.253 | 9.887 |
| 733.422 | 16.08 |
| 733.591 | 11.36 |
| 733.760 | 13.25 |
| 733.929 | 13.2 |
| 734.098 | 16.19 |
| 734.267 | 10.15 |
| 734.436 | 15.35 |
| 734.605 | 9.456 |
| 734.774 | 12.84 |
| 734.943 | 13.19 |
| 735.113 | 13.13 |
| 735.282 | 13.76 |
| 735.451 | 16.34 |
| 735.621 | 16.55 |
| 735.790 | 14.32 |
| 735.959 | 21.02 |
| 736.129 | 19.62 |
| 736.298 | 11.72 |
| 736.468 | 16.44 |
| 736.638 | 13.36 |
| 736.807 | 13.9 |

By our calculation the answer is 0.10 nm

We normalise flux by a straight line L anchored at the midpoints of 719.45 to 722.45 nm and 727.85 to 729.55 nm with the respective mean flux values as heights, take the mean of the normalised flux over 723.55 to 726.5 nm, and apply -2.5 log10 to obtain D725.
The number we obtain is -0.07 mag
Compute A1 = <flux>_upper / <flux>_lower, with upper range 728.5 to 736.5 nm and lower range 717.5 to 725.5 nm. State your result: 1.1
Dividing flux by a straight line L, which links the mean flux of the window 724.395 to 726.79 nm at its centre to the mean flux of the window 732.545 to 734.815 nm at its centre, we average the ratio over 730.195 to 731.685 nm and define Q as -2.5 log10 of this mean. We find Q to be -0.19 mag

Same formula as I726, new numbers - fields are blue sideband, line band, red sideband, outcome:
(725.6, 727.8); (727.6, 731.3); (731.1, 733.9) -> -0.341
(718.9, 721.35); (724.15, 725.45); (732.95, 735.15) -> -0.205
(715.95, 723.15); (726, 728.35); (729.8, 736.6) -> 0.011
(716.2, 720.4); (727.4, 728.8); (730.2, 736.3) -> -0.067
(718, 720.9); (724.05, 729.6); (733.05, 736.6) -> -0.210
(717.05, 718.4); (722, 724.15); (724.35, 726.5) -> -0.156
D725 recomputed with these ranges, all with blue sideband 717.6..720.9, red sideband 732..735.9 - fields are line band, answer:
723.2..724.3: -0.13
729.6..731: -0.18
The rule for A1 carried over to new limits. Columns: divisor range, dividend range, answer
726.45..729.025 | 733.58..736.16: 1.11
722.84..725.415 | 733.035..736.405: 0.97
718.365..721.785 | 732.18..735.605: 1.05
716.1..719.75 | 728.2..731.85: 1.29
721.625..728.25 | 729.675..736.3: 1.04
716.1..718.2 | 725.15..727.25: 1.13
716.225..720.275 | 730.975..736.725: 1.23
